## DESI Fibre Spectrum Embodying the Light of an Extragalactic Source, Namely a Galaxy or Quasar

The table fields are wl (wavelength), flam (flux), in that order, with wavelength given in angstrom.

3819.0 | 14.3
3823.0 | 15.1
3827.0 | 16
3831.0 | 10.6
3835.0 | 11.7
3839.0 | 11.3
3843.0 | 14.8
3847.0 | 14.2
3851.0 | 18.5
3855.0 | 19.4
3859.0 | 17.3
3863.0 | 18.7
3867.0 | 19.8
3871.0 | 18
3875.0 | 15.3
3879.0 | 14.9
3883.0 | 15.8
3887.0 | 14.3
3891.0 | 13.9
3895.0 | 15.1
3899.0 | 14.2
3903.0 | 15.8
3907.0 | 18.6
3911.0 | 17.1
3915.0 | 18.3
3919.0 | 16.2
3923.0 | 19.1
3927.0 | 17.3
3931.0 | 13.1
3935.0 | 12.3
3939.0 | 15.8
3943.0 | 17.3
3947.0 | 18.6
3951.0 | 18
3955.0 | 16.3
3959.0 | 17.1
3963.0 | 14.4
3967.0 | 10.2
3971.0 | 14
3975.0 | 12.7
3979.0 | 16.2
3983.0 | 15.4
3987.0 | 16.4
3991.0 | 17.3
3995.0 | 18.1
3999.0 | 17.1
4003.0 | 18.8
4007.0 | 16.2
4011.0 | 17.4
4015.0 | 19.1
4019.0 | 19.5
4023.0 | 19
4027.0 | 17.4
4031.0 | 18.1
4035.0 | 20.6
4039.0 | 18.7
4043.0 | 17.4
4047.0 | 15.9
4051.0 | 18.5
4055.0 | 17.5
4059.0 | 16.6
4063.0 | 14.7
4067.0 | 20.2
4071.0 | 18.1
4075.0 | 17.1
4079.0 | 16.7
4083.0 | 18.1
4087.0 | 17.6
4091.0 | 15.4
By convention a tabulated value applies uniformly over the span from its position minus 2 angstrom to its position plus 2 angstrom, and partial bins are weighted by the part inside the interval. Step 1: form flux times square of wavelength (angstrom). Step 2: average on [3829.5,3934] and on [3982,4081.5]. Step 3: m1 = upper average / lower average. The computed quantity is 1.20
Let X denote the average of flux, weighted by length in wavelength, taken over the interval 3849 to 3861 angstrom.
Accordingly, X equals 18.4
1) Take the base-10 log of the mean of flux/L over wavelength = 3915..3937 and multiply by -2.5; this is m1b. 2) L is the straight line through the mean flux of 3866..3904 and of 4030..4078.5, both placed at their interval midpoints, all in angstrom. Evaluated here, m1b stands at 0.02 mag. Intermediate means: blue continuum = 15.6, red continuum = 17.7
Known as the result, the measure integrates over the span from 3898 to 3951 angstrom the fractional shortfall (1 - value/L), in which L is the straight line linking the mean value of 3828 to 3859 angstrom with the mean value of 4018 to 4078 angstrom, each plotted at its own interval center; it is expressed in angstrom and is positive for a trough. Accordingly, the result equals -2.1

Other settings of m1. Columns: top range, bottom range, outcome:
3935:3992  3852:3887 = 0.95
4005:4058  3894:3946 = 1.18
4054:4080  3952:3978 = 1.27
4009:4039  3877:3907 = 1.33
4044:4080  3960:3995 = 1.21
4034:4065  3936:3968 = 1.14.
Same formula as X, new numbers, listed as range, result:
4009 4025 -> 18.8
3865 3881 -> 17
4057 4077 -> 17.3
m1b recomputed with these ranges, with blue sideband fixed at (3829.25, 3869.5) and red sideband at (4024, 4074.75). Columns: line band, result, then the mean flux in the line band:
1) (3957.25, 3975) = 0.226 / 13.7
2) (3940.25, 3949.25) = -0.068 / 17.8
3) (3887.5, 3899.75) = 0.125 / 14.4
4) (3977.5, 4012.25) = 0.015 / 17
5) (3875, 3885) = 0.047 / 15.3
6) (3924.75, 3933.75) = 0.101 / 15.1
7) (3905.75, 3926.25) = -0.089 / 17.8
